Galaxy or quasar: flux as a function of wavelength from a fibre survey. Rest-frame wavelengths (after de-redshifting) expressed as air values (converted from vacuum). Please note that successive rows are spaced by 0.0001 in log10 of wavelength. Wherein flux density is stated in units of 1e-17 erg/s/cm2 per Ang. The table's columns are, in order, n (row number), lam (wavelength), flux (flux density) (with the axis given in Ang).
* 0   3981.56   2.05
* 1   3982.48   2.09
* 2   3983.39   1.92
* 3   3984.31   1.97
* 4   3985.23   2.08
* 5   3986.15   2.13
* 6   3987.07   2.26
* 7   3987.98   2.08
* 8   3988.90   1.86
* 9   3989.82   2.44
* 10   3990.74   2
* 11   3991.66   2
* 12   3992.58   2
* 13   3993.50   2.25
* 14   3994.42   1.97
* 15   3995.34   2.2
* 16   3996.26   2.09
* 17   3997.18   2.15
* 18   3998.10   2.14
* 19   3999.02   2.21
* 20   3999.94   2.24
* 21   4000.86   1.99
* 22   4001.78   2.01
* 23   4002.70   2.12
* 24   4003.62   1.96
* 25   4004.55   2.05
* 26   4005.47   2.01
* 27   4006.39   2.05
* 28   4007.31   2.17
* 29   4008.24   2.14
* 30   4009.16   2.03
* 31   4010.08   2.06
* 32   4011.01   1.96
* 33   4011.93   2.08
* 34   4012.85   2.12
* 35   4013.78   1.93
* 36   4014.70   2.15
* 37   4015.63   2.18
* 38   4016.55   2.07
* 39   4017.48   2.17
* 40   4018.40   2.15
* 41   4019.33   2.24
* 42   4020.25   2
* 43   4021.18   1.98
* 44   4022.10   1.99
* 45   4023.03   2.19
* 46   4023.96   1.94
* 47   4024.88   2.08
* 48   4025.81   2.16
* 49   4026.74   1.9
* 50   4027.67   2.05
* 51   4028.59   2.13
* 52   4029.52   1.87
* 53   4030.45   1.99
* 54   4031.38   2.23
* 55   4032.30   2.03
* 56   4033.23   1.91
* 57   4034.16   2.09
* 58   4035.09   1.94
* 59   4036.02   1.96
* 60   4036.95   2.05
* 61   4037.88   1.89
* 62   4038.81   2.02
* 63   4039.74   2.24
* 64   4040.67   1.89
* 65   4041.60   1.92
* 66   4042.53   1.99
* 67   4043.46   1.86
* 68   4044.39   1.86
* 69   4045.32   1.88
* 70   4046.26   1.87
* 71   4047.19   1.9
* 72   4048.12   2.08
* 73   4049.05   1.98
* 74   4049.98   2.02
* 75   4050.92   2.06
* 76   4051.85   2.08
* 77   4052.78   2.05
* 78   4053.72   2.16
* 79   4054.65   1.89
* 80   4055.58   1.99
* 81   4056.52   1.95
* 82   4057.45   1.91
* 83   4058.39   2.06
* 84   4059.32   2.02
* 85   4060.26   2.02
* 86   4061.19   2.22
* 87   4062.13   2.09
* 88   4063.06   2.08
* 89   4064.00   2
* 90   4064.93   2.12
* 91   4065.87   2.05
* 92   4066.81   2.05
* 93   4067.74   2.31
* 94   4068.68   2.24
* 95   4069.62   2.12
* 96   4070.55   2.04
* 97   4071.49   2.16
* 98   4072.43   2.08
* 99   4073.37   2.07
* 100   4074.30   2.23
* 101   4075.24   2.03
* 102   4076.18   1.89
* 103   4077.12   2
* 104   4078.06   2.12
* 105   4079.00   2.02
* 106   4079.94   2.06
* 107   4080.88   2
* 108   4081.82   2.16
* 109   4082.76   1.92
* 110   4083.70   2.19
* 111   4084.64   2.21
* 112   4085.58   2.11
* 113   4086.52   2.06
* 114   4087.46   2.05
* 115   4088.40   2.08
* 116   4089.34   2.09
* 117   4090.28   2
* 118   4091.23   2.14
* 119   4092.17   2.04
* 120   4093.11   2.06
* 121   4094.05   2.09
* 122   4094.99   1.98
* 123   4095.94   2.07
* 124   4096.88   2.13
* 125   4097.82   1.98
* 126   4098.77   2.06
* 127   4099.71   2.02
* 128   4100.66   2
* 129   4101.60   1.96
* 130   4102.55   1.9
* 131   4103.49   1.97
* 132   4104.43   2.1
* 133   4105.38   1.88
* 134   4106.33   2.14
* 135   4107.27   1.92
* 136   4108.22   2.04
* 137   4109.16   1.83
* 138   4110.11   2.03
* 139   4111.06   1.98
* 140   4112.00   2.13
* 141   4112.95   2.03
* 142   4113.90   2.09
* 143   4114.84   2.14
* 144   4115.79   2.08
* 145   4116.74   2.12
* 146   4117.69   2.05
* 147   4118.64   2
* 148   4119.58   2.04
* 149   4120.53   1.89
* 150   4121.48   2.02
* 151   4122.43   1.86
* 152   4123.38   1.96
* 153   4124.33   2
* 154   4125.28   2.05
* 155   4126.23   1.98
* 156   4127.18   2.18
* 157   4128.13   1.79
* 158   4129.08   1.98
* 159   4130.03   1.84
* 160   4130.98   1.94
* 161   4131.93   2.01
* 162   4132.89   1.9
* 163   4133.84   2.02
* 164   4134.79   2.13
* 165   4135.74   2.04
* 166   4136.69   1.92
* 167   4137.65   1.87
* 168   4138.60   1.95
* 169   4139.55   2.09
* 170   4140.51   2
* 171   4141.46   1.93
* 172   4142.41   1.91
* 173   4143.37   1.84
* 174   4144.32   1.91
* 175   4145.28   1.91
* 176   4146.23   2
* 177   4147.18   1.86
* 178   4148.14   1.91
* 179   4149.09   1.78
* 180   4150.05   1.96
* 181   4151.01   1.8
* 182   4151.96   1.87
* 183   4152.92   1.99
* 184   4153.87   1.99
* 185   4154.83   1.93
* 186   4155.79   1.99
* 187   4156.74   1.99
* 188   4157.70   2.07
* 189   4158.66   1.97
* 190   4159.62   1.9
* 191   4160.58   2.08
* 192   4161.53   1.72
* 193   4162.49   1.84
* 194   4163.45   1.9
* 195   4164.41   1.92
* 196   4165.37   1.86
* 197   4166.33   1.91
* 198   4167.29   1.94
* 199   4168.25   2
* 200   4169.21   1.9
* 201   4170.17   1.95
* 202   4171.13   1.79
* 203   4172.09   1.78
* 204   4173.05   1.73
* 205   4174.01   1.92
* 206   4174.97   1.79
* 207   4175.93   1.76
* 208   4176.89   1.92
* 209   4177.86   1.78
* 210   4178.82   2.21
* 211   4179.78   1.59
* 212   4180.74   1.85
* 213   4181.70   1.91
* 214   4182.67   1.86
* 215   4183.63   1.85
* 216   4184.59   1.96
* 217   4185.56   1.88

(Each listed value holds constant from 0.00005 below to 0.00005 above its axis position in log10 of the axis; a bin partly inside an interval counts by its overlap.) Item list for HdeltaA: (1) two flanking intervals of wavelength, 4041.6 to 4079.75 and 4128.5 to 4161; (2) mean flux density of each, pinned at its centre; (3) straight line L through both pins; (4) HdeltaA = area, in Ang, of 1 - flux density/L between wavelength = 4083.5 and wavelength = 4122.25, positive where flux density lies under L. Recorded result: -0.9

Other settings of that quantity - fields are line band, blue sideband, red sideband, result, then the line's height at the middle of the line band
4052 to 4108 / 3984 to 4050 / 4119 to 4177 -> -1.81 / 1.99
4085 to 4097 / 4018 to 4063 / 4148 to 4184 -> -0.62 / 1.97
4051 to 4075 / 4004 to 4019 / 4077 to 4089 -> 0.00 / 2.08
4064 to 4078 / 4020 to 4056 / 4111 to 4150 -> -0.72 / 1.99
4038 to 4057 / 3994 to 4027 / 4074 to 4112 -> 0.73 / 2.06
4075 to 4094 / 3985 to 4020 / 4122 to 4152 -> -0.55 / 2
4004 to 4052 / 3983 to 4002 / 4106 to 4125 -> 1.01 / 2.07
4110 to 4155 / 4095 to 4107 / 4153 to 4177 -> -0.29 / 1.96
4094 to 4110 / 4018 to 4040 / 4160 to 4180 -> -0.39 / 1.95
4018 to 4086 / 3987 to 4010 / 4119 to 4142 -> 0.13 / 2.05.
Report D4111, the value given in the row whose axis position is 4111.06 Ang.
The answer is 1.98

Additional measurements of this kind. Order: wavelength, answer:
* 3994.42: 1.97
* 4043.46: 1.86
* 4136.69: 1.92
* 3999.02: 2.21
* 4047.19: 1.9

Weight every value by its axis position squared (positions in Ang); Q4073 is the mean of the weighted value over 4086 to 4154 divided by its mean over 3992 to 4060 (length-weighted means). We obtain 1.02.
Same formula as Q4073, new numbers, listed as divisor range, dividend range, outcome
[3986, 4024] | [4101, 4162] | 1.00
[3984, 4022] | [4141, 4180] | 0.98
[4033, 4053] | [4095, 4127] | 1.05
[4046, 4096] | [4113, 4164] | 0.98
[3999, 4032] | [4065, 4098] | 1.04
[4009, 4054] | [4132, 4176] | 1.01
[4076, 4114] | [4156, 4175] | 0.97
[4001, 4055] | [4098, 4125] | 1.03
